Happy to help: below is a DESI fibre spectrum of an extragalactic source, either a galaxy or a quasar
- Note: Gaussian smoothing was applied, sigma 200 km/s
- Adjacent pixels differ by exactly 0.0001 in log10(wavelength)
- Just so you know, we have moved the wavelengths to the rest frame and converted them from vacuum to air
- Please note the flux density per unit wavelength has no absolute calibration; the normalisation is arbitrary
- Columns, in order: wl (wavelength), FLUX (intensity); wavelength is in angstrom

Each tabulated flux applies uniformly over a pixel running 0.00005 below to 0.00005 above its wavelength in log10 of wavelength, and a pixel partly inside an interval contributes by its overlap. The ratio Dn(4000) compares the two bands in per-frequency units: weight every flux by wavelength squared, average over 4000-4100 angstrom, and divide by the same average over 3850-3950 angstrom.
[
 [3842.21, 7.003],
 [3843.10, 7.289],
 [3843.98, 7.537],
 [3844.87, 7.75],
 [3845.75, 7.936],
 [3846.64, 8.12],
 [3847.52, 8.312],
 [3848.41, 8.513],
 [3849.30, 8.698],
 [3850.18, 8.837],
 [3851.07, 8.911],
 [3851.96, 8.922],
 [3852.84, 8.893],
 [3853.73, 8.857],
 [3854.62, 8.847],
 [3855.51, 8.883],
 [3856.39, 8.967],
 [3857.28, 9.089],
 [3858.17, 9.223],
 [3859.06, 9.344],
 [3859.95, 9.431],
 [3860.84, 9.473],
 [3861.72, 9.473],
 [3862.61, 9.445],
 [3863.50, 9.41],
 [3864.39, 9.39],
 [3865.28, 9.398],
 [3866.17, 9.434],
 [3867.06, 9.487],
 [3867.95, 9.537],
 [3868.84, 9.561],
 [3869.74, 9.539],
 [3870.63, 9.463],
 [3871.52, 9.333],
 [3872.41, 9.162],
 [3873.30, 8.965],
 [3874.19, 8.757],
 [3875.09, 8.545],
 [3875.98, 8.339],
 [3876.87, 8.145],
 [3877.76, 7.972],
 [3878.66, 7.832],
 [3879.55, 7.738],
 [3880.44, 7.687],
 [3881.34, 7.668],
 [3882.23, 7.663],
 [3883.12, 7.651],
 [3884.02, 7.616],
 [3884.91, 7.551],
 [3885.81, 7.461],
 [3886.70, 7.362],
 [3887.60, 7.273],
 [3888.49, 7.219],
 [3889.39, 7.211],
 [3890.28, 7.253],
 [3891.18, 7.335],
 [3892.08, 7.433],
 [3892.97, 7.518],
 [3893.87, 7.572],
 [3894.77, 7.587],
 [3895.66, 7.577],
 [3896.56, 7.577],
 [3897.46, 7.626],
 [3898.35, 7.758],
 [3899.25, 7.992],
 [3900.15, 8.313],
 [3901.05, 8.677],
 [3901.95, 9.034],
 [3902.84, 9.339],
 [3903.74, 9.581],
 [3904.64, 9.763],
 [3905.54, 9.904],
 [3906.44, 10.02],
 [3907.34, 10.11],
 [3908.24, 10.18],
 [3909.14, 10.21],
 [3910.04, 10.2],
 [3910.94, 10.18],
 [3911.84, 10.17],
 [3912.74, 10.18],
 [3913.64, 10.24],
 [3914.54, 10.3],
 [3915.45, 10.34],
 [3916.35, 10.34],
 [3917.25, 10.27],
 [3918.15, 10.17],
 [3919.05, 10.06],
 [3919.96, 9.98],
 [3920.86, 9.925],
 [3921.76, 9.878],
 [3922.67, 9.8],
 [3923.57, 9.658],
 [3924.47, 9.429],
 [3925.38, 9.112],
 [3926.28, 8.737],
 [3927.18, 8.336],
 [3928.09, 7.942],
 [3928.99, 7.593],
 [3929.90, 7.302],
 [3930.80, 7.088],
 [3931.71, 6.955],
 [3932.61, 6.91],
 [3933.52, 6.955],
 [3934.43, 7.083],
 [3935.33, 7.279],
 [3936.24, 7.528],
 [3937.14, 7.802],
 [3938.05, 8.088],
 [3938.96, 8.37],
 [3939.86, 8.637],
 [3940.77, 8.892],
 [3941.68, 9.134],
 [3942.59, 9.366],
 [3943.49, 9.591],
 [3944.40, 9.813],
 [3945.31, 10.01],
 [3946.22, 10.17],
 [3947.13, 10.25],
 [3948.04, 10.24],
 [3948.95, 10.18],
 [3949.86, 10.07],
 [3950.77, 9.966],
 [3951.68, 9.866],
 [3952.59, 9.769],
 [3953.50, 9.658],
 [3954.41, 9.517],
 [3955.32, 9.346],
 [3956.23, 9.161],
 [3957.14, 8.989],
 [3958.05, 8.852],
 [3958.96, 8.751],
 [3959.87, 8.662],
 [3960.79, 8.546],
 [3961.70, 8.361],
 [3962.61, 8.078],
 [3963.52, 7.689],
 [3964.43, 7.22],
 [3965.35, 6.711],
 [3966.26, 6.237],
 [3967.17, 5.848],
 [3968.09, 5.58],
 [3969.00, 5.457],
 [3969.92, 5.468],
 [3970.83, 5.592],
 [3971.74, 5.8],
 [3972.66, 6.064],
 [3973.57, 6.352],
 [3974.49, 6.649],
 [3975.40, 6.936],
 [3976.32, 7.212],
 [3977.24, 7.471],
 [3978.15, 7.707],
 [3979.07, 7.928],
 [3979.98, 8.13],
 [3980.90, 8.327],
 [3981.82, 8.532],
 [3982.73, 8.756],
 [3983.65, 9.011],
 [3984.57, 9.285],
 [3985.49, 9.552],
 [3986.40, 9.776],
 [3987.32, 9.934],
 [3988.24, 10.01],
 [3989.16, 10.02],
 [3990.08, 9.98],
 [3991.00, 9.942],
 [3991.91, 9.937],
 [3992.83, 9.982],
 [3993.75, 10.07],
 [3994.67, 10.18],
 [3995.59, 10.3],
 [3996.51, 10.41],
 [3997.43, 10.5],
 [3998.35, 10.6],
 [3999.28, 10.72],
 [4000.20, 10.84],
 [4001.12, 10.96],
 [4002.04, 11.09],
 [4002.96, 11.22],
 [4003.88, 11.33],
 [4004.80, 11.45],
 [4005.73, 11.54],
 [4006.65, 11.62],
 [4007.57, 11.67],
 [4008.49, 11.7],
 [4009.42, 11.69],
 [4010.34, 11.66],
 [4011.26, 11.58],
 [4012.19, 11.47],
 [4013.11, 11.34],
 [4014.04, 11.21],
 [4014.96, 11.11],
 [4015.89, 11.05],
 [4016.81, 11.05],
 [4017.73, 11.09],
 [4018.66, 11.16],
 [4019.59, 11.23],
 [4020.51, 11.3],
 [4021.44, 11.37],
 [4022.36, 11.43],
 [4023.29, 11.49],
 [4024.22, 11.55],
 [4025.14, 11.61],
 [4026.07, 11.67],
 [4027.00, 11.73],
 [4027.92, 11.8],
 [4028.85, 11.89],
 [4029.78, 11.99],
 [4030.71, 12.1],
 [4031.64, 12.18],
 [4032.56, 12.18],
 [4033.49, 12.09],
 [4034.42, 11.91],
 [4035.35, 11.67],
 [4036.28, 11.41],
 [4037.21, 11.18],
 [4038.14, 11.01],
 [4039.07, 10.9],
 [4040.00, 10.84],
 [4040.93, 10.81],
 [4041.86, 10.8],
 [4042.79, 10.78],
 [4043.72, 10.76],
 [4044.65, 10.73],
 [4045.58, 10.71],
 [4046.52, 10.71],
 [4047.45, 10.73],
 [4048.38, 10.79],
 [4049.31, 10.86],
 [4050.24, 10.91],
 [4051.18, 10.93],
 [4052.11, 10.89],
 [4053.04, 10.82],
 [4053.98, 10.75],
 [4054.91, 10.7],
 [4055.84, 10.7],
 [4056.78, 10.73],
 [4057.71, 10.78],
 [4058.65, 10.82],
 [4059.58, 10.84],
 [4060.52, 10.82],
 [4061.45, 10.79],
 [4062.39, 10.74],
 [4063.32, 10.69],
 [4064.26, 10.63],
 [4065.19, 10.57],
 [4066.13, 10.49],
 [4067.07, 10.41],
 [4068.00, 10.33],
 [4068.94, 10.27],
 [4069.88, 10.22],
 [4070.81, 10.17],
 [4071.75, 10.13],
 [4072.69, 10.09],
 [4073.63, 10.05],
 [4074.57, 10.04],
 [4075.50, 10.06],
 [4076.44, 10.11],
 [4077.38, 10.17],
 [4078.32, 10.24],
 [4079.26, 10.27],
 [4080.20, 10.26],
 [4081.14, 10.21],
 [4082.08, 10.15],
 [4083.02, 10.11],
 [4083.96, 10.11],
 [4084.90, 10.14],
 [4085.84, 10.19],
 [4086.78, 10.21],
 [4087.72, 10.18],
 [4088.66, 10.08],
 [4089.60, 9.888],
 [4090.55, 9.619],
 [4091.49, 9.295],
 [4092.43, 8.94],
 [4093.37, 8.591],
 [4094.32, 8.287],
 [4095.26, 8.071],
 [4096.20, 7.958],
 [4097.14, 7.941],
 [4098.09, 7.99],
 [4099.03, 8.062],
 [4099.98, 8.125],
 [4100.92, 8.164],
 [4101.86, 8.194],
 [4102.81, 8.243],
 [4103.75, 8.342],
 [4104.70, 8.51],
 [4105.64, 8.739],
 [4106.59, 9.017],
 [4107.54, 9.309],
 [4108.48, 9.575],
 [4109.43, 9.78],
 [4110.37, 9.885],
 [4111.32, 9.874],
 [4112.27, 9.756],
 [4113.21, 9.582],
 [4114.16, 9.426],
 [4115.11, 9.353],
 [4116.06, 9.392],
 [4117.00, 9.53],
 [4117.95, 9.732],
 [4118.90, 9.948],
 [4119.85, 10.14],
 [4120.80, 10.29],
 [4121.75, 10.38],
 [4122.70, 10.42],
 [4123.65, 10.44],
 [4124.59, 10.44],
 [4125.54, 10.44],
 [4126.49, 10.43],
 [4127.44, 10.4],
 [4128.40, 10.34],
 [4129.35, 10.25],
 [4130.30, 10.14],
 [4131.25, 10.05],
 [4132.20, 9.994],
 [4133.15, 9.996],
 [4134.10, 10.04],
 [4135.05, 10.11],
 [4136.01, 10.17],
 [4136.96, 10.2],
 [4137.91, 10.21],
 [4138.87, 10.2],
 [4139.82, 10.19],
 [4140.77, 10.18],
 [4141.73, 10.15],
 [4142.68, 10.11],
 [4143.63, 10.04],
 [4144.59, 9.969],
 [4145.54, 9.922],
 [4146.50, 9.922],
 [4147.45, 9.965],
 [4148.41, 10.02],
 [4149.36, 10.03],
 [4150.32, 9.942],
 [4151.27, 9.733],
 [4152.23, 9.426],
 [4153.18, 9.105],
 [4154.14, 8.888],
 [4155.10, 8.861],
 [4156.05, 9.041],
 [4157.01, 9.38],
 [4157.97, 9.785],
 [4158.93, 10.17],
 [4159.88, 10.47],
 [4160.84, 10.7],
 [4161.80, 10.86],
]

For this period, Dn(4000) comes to 1.3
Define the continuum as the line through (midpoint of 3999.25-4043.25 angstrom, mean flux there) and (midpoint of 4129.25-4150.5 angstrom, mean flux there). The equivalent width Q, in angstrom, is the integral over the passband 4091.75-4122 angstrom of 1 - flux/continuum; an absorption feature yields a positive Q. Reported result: 4.1 angstrom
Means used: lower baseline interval 11.4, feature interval 9.03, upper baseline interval 10.1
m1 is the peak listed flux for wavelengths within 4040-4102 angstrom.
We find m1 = 10.93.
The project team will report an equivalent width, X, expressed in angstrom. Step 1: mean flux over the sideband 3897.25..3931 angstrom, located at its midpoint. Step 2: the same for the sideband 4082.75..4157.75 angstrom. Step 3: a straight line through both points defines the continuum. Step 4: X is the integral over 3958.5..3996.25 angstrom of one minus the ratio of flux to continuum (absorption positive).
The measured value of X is 5.4 angstrom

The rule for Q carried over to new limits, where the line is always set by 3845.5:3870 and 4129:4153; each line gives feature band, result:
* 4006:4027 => -4.0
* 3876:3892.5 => 2.8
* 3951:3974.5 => 4.4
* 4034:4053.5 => -2.5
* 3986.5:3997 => -0.6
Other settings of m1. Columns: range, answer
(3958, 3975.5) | 8.852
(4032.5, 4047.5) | 12.18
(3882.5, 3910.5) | 10.21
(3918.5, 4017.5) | 11.7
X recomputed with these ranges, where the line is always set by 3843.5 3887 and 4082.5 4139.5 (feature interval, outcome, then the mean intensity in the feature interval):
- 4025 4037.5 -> -3.5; 11.8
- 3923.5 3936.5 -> 1.6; 7.81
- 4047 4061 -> -2.2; 10.8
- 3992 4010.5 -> -3.6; 10.9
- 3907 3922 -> -2.3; 10.2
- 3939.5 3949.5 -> -0.8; 9.67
